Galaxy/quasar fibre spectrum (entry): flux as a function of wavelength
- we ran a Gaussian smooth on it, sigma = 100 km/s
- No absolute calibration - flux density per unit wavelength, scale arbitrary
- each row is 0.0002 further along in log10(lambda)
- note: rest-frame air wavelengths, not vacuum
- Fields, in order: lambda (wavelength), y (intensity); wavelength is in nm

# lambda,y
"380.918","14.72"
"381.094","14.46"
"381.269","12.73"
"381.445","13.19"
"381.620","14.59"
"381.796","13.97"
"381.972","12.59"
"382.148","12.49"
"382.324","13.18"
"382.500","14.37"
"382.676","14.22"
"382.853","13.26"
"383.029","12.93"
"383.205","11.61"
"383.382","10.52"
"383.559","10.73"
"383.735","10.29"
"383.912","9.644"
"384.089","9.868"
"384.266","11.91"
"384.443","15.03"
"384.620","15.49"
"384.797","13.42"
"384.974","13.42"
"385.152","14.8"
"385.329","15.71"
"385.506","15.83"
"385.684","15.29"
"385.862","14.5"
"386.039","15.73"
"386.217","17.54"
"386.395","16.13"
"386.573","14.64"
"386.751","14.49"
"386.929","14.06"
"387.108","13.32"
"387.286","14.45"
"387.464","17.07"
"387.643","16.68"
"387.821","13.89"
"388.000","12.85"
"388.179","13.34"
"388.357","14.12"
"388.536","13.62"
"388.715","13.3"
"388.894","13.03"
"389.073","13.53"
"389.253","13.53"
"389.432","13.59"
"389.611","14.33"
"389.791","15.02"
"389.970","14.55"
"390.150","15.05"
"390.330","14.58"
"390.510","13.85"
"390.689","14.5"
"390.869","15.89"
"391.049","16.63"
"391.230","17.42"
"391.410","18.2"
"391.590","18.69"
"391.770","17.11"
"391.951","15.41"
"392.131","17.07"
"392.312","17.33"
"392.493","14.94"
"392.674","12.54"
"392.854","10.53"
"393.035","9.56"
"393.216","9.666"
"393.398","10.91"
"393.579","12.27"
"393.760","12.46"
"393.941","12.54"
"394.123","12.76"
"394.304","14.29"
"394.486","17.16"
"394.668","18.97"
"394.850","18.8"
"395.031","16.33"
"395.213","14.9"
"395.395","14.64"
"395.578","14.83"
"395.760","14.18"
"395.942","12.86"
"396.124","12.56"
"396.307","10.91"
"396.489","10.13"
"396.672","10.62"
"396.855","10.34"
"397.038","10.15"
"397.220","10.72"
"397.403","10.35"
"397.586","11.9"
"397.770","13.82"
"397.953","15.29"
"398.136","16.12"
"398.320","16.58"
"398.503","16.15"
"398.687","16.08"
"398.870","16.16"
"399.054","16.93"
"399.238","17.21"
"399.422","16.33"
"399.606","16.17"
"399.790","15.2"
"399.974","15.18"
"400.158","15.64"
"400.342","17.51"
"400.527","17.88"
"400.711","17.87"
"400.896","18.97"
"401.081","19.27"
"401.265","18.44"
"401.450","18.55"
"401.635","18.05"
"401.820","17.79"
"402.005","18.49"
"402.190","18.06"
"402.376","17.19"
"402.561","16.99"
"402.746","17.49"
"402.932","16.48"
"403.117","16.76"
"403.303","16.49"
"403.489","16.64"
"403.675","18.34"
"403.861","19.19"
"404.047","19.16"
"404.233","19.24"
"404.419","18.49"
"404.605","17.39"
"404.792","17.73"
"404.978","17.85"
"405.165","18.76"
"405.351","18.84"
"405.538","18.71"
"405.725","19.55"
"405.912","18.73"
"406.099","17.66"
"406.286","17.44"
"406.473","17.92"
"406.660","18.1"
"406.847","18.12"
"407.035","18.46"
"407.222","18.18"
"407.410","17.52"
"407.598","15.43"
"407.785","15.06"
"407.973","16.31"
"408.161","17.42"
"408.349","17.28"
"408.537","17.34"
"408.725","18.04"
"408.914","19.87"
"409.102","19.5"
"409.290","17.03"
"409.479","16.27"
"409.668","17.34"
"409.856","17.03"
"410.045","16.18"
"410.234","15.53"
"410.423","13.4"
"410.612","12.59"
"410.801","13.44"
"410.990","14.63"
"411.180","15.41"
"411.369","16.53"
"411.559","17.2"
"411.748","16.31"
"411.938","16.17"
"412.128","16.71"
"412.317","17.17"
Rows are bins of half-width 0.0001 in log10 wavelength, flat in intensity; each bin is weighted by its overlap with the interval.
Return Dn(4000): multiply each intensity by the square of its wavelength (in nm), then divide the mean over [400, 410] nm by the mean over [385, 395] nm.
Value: 1.31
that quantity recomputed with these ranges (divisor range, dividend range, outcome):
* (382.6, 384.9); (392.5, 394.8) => 1.12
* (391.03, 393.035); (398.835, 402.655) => 1.16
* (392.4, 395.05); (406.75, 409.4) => 1.39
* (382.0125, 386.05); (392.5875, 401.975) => 1.19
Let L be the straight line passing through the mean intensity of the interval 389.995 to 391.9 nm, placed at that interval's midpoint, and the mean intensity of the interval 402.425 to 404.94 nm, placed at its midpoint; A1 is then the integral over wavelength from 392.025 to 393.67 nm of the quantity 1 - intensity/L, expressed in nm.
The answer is 0.36 nm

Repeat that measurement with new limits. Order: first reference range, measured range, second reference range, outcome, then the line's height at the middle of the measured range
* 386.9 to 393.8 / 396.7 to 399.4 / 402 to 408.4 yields 0.340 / 16.1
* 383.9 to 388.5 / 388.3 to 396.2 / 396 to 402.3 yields 0.184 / 14.9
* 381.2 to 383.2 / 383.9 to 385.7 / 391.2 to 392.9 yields 0.036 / 14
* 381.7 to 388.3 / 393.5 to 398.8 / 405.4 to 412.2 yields 0.513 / 15.2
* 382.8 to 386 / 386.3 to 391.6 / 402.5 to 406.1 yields -0.207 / 14.2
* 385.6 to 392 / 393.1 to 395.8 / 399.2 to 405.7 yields 0.311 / 16.1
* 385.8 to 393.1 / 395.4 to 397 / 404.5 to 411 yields 0.363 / 15.7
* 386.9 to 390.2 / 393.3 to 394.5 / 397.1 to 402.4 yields 0.179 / 15.2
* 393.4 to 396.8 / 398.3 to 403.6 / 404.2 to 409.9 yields -0.455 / 15.8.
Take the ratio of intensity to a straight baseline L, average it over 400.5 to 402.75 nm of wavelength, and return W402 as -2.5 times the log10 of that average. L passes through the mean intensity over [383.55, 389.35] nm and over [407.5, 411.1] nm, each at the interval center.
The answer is -0.17 mag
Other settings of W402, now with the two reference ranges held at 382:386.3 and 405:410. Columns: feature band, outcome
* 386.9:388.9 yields -0.01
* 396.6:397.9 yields 0.37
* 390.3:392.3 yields -0.12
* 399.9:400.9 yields -0.04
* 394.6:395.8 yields -0.05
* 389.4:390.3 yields -0.01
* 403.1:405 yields -0.05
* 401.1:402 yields -0.11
